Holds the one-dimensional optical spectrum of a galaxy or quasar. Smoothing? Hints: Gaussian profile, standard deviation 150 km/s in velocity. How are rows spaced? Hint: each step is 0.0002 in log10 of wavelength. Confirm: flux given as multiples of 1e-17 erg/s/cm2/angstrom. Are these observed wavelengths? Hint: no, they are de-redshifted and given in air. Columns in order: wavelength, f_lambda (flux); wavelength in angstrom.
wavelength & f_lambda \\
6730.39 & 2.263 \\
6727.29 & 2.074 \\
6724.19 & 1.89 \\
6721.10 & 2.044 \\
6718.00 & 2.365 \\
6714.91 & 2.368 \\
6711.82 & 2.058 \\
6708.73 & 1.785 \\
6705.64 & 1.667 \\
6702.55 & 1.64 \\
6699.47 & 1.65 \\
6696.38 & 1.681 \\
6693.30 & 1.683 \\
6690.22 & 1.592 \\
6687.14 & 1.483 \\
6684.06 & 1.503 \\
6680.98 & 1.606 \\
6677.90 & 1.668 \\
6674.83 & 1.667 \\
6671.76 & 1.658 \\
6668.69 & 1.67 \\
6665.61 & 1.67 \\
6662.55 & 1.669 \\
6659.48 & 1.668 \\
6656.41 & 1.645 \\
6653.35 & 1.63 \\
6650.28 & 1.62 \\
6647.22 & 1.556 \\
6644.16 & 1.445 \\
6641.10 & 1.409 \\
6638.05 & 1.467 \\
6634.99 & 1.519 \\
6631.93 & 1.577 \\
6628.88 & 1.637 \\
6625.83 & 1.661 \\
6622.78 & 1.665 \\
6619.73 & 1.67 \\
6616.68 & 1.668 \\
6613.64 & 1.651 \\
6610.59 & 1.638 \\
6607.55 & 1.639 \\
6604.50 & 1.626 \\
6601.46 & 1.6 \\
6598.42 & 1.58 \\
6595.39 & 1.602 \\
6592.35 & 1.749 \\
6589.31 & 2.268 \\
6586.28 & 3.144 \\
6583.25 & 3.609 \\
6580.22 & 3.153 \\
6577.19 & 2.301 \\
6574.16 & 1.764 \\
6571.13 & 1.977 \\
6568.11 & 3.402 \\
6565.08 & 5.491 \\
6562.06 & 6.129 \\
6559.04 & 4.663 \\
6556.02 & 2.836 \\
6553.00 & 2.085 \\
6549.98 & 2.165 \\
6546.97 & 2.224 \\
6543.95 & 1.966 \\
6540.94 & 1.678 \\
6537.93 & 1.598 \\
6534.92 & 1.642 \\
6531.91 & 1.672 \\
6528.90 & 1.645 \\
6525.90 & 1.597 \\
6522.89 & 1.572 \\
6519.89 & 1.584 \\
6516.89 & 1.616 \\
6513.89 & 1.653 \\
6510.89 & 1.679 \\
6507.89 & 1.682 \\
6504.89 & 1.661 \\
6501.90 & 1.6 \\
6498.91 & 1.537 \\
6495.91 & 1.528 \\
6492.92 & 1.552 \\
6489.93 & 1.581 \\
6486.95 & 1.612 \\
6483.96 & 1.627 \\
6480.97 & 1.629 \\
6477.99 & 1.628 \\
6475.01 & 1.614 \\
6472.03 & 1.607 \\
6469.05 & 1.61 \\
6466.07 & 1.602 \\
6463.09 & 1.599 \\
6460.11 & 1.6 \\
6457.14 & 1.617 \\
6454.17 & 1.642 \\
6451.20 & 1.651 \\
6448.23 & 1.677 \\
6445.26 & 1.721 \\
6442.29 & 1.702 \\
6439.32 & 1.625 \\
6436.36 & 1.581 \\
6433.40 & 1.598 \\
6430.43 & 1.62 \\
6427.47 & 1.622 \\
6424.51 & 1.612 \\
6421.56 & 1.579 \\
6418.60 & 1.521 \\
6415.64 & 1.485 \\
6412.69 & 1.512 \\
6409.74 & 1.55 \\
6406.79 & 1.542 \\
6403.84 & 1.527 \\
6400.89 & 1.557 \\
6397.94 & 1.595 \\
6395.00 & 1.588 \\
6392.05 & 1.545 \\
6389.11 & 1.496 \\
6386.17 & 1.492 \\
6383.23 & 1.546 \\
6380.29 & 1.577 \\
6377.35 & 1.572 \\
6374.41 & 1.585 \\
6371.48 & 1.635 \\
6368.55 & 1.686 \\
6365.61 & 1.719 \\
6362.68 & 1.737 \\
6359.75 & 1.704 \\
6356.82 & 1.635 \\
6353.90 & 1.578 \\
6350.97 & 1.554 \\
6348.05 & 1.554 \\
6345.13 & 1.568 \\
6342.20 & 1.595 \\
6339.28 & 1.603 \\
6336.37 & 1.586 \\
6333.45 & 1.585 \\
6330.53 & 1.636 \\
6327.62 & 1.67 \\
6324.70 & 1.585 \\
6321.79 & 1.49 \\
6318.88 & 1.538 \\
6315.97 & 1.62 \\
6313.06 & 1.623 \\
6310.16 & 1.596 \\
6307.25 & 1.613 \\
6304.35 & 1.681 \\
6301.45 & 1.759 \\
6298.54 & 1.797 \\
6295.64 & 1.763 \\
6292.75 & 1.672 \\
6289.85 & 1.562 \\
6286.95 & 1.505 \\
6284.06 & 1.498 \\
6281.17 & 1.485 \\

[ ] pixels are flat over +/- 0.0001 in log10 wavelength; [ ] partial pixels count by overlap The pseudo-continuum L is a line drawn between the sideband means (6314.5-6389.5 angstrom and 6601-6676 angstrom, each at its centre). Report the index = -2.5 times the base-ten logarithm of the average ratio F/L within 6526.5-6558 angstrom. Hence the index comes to -0.23 mag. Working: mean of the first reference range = 1.6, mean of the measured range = 1.98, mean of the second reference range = 1.61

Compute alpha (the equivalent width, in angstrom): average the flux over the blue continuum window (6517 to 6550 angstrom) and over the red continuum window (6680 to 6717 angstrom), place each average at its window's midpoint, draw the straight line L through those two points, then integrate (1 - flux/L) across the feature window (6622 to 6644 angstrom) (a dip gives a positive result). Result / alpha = 2.35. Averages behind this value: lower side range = 1.73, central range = 1.55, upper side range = 1.74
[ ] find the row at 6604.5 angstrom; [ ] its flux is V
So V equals 1.626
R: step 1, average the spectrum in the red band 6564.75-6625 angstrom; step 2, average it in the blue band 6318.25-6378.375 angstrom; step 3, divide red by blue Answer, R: 1.4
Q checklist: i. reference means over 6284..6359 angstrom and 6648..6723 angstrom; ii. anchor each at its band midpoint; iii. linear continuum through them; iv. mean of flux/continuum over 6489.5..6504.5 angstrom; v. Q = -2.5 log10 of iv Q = 0.07 mag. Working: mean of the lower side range 1.61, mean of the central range 1.57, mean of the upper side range 1.74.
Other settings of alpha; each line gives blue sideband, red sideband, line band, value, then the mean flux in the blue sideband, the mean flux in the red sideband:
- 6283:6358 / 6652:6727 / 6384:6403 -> 1.1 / 1.61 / 1.75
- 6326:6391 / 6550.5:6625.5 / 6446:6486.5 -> 8.1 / 1.6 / 2.52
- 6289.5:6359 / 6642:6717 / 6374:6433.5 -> 2.8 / 1.62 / 1.68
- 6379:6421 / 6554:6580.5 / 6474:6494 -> 7.3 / 1.54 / 3.51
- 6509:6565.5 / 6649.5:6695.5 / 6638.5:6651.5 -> 2.0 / 2.33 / 1.63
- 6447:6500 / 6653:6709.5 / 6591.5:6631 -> -0.3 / 1.61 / 1.64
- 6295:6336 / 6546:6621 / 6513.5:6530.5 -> 5.3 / 1.64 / 2.55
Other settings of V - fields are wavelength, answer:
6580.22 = 3.153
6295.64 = 1.763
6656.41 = 1.645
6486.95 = 1.612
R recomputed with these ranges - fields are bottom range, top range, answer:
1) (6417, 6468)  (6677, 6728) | 1.11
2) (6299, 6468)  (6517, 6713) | 1.24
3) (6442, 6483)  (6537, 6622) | 1.50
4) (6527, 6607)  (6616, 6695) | 0.64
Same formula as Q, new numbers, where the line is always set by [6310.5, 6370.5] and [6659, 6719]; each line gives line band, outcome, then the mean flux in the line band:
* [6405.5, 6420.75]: 0.08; 1.52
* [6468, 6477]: 0.03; 1.61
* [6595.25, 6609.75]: 0.06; 1.61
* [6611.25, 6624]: 0.03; 1.66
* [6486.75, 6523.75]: 0.04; 1.61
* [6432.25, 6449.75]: 0.00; 1.65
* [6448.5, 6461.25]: 0.01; 1.63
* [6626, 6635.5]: 0.08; 1.6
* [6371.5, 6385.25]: 0.04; 1.57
